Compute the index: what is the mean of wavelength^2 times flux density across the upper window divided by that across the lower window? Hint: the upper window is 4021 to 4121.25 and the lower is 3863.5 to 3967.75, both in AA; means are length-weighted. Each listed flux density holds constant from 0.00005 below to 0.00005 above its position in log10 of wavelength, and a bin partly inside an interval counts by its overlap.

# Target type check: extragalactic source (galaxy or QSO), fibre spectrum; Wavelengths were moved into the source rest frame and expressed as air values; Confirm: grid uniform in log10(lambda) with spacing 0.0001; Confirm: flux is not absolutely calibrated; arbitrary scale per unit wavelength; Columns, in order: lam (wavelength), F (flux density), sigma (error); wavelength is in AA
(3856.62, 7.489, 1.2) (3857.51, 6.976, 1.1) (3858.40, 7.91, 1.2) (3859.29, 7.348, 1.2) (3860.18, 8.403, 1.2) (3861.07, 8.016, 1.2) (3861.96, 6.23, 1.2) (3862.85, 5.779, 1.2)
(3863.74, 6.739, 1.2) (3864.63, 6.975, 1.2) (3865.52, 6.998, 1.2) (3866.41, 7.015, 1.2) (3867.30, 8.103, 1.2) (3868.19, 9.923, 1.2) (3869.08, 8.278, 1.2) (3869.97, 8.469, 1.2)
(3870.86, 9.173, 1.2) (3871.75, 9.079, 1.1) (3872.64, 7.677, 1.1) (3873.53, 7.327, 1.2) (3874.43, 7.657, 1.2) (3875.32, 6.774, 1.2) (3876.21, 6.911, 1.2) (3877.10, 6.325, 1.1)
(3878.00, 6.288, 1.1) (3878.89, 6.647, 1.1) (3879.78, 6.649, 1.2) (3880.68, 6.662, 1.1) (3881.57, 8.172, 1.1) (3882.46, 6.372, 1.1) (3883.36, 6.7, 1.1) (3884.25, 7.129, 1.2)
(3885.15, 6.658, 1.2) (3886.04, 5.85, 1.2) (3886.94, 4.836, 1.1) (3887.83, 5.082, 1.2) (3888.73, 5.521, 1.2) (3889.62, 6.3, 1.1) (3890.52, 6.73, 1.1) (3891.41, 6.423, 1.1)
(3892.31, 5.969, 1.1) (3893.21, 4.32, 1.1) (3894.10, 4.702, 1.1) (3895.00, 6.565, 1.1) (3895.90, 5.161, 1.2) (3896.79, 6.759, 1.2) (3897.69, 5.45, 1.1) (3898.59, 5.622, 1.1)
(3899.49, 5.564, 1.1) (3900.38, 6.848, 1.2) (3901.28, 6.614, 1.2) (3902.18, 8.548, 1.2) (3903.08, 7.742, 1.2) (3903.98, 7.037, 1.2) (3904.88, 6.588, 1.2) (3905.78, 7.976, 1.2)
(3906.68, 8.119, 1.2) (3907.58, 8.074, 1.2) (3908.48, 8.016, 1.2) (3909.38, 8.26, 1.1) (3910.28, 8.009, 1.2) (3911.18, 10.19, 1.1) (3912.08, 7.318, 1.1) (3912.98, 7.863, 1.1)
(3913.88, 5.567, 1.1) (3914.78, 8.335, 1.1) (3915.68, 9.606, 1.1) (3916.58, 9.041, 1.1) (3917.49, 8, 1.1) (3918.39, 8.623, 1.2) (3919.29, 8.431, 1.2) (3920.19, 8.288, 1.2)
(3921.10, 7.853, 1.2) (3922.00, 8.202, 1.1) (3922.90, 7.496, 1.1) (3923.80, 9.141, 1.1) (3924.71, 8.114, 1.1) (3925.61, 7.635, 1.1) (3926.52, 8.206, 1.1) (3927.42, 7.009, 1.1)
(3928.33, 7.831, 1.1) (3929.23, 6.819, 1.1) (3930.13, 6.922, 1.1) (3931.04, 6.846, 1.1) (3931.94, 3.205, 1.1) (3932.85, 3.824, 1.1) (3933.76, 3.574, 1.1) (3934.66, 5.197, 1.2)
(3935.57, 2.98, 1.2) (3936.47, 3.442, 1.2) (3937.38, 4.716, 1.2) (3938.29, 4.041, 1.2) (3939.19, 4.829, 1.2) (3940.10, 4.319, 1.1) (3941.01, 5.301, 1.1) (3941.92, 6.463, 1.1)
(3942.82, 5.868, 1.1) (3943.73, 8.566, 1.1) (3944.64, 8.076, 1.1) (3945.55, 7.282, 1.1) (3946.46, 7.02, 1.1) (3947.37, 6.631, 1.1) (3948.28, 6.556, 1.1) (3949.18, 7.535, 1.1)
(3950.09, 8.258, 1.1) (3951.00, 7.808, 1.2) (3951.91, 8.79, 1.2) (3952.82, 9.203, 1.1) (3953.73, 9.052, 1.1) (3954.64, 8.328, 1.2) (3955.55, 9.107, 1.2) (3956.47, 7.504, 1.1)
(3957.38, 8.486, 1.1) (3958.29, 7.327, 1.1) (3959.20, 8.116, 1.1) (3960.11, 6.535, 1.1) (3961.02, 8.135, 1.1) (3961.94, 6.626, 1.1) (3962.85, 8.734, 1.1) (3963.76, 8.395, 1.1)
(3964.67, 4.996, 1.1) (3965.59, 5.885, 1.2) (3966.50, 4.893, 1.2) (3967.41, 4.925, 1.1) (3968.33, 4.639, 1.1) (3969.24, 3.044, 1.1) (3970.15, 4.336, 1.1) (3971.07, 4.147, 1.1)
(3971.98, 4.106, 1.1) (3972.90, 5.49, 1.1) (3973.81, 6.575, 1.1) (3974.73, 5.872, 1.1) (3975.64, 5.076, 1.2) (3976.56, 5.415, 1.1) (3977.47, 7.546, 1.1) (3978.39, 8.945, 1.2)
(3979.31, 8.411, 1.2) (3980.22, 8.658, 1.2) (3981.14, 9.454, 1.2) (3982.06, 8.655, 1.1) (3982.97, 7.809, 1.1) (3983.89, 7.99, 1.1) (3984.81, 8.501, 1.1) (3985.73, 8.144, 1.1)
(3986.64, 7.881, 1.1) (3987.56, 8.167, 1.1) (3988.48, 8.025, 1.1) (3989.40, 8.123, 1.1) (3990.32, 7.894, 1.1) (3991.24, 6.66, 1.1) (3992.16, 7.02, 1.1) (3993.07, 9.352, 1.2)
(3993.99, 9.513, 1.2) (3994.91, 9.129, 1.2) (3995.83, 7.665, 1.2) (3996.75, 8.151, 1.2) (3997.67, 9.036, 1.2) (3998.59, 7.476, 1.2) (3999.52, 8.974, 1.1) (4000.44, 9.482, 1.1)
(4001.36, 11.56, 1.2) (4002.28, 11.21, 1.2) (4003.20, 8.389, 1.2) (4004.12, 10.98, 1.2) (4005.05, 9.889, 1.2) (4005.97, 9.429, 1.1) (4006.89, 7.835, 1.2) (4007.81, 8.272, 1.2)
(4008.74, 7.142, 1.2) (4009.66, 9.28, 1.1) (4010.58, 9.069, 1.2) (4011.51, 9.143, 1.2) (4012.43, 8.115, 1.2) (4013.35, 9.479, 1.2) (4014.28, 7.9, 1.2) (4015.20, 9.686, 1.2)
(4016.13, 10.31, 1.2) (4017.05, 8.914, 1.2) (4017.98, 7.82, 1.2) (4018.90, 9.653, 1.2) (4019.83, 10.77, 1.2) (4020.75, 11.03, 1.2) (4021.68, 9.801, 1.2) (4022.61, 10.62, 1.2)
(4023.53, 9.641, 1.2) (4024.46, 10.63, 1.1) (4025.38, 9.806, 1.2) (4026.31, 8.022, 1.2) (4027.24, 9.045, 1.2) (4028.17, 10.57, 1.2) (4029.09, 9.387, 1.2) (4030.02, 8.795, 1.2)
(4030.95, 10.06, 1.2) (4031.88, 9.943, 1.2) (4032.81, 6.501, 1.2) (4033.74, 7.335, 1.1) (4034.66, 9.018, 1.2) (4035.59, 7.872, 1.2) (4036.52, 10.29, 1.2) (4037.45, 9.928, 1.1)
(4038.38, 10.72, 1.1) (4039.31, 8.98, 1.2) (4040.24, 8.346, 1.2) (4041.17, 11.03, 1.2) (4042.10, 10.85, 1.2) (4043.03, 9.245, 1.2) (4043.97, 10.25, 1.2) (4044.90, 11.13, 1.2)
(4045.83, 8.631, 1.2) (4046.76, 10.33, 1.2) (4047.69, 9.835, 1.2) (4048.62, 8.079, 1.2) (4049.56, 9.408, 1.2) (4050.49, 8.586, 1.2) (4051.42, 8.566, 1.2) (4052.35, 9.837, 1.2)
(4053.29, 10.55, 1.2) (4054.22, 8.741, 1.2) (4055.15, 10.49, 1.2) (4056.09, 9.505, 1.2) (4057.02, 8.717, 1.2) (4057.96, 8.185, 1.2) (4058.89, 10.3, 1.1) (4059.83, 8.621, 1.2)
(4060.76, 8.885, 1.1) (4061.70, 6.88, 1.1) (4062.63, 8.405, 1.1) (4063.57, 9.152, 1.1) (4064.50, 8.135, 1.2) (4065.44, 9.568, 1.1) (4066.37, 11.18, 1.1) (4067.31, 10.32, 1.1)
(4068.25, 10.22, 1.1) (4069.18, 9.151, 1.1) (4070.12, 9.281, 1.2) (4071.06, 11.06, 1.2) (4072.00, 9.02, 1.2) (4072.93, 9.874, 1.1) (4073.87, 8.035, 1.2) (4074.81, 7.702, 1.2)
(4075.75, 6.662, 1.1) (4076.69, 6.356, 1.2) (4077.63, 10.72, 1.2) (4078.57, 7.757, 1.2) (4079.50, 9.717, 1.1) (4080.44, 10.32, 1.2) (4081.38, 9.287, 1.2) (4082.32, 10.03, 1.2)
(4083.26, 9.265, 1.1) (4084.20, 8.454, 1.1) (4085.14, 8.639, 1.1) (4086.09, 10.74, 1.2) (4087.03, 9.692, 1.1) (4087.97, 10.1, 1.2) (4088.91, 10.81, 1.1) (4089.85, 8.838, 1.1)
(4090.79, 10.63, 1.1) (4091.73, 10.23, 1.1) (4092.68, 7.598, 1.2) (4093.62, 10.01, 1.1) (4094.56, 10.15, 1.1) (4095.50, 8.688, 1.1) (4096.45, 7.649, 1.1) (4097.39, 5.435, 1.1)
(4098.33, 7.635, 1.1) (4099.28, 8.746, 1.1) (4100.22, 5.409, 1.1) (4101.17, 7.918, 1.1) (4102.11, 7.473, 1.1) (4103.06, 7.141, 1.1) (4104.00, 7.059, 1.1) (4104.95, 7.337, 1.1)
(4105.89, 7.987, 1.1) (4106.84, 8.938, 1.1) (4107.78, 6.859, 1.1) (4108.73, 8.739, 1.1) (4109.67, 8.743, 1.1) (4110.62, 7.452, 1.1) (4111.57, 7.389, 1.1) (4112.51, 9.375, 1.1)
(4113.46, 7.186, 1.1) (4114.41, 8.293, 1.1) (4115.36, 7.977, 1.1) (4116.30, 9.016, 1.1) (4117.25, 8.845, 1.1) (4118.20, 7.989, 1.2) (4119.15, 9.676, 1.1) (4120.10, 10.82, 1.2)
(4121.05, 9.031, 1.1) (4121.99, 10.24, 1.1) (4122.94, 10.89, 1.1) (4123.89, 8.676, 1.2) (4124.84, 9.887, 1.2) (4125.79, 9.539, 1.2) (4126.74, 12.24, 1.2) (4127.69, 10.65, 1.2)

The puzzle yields 1.39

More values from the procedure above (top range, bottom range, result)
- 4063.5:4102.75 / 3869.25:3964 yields 1.39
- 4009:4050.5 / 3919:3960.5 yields 1.43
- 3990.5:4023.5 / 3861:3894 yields 1.42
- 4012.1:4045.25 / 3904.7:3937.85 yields 1.40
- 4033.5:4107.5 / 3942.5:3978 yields 1.40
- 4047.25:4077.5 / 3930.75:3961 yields 1.47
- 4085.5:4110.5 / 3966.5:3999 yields 1.25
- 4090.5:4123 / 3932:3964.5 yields 1.35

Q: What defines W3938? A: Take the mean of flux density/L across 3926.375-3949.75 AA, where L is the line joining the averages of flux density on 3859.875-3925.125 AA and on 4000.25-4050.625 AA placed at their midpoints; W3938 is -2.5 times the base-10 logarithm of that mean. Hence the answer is 0.33 mag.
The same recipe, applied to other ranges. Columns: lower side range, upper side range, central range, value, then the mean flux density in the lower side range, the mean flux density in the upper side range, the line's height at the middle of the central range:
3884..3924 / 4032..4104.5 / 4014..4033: -0.12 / 7.11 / 9.04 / 8.51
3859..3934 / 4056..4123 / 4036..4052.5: -0.15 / 7.12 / 8.79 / 8.4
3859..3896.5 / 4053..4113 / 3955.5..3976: 0.24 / 6.85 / 8.8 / 7.69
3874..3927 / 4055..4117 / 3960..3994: 0.13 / 7.11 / 8.73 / 7.78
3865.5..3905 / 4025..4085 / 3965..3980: 0.39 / 6.78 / 9.23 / 8.04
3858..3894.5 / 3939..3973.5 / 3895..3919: -0.10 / 6.93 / 6.73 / 6.85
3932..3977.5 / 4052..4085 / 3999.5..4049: -0.18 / 6.23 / 9.15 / 8.01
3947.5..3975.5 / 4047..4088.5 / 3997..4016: -0.17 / 6.76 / 9.19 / 7.79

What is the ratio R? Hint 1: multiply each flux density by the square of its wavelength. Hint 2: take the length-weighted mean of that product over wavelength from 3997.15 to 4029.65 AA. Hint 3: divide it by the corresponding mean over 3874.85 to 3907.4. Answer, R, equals 1.5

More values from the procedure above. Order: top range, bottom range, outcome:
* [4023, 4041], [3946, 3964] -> 1.22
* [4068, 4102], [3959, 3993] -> 1.37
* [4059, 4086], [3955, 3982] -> 1.44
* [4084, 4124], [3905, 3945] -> 1.36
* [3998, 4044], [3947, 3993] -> 1.34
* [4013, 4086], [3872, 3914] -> 1.49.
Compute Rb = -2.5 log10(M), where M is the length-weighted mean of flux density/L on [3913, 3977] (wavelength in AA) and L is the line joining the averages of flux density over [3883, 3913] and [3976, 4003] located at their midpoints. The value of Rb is 0.13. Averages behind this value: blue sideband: 6.71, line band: 6.68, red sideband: 8.43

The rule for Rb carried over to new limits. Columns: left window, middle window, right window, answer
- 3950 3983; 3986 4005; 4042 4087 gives -0.14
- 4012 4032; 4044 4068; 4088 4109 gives -0.04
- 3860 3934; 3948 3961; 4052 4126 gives -0.06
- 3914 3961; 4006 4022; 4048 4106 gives -0.13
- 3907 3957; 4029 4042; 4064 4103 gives -0.10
